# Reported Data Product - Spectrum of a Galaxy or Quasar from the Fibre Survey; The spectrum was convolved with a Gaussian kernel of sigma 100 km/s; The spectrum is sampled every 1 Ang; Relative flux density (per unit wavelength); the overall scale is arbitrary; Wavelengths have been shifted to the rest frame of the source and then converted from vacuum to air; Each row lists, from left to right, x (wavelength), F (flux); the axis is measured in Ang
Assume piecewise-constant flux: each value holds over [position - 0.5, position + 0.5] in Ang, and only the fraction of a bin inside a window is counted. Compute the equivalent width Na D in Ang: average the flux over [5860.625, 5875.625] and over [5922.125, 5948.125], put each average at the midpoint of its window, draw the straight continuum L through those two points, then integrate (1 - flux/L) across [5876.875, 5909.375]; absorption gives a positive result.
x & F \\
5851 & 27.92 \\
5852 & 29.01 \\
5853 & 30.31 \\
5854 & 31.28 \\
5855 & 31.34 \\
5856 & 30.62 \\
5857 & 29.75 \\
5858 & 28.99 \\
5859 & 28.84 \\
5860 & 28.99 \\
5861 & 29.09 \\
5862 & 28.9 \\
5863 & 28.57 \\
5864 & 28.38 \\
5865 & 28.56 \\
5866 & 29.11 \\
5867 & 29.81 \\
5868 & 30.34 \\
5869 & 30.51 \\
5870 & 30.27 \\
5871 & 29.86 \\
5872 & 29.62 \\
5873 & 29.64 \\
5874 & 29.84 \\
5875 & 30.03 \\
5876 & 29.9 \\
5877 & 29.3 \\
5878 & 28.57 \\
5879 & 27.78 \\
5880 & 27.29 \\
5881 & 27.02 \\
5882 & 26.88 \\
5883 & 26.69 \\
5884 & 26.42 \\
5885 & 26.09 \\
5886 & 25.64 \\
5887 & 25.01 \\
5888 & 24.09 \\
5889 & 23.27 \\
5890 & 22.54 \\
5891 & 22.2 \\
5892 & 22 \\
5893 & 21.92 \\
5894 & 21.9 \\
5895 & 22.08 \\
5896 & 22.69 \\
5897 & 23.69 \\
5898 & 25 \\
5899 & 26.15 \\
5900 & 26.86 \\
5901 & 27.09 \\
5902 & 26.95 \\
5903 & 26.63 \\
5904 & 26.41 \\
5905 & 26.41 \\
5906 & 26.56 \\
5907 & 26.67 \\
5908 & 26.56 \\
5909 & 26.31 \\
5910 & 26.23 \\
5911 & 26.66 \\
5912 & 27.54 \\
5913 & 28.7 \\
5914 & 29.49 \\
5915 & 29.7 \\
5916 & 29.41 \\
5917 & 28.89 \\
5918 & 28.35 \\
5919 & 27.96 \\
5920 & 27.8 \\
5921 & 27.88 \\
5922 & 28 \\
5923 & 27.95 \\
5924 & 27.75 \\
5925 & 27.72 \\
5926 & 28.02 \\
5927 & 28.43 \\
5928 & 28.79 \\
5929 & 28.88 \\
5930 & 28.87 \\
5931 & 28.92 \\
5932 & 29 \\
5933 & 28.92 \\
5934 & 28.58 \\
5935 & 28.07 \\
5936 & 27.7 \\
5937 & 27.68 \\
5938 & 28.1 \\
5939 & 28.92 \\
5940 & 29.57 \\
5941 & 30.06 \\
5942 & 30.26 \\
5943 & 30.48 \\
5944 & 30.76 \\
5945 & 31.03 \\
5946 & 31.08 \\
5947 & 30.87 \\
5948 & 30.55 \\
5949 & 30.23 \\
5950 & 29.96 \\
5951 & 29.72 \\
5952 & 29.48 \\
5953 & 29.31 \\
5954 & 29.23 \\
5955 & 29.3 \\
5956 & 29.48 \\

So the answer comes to 4.3 Ang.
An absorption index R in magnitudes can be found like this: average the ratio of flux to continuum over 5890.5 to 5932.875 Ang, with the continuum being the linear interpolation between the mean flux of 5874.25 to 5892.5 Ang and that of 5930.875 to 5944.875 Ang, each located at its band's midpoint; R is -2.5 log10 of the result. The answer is 0.038 mag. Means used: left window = 26.2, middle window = 26.8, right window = 29.1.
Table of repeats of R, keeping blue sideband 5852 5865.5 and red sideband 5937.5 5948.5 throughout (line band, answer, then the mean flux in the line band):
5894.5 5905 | 0.174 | 25.4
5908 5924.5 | 0.073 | 28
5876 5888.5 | 0.108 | 26.9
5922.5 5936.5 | 0.061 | 28.4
